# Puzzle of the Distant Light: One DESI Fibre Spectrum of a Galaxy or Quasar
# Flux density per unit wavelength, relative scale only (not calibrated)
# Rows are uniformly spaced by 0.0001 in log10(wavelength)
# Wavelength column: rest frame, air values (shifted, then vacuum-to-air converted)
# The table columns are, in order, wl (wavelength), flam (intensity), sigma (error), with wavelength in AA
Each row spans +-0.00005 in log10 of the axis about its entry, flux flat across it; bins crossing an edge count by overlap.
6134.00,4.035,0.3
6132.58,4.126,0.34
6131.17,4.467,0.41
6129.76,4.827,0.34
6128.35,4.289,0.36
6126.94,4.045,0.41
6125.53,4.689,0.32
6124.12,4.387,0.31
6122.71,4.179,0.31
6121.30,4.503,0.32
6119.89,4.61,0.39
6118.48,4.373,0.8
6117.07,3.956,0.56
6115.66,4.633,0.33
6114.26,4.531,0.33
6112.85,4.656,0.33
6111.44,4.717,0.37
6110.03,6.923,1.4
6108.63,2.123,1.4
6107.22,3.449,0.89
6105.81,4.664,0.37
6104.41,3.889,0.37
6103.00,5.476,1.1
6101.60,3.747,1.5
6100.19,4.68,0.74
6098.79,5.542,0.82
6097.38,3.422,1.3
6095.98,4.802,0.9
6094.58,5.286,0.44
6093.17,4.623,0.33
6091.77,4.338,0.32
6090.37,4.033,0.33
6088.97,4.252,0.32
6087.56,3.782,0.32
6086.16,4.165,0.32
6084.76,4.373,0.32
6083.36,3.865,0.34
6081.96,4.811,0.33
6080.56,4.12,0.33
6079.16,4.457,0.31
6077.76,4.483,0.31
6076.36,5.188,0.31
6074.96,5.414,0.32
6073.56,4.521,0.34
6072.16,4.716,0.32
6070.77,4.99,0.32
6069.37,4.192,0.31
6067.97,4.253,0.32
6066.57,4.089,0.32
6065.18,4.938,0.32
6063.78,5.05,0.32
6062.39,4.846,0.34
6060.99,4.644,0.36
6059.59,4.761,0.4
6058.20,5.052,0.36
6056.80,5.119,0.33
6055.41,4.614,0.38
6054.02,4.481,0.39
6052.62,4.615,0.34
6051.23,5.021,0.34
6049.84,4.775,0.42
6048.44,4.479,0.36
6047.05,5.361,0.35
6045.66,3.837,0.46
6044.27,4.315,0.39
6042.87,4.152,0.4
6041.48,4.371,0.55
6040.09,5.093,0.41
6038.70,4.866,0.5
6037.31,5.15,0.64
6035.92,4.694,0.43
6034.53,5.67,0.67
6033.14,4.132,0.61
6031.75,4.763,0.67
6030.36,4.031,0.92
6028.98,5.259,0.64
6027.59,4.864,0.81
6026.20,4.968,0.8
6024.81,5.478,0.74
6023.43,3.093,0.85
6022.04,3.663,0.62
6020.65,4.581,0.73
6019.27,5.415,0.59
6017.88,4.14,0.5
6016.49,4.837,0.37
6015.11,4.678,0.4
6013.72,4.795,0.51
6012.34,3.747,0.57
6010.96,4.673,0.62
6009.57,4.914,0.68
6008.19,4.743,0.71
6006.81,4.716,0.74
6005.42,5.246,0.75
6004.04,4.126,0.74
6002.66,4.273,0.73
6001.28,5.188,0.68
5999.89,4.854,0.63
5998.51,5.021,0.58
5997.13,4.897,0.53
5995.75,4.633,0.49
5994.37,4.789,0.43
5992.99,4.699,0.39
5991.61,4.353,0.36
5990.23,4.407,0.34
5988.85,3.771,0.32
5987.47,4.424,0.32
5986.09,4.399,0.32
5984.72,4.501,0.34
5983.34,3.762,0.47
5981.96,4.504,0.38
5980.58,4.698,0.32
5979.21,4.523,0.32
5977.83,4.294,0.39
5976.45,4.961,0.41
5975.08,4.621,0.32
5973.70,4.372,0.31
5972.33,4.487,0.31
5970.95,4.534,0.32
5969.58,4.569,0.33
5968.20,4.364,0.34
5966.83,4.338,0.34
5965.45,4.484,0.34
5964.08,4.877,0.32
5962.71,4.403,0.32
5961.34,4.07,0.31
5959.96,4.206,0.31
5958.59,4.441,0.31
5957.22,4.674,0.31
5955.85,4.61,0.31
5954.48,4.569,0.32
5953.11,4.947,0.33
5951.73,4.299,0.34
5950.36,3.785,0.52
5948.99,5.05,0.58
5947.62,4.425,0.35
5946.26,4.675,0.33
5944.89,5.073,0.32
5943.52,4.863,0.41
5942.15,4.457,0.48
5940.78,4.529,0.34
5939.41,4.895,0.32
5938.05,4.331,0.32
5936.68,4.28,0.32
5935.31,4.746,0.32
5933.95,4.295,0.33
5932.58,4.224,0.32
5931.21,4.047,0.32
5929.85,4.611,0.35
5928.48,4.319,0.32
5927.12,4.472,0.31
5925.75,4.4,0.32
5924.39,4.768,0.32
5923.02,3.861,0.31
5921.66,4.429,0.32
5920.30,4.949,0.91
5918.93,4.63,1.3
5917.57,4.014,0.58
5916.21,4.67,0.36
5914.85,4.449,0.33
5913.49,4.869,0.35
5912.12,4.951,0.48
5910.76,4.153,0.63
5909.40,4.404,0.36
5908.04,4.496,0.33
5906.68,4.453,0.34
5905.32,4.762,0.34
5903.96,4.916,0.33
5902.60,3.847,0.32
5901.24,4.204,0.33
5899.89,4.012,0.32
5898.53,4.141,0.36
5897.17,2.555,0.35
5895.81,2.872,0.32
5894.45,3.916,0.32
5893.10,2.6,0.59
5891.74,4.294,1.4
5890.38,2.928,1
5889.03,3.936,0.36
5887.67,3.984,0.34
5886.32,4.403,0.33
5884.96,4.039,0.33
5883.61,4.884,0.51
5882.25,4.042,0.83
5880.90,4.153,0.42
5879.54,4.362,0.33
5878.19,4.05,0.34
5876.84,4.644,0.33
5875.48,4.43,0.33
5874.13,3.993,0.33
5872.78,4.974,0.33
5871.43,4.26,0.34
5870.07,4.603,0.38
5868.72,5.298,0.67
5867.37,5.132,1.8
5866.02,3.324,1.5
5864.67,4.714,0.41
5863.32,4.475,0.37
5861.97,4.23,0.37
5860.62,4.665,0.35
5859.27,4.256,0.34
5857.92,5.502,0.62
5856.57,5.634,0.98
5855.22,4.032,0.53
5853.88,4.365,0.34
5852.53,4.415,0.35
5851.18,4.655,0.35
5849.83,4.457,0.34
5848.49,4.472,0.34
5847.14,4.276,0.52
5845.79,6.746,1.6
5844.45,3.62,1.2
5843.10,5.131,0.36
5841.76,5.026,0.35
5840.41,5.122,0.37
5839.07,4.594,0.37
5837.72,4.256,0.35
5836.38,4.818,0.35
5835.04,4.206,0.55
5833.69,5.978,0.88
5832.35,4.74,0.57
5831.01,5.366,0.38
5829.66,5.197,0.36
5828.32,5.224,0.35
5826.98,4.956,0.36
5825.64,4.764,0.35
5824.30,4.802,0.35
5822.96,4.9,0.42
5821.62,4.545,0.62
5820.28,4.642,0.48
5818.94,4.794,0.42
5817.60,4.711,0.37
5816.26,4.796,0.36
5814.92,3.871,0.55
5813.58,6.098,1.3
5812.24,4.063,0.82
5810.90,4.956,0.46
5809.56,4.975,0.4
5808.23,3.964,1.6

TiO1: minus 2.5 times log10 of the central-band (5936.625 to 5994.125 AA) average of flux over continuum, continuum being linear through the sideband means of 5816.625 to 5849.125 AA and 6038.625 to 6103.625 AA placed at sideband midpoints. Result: 0.053 mag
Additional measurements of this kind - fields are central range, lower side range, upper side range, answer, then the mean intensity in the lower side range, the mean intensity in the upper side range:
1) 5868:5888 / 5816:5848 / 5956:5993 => 0.08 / 4.88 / 4.43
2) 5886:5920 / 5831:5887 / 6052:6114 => 0.12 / 4.62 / 4.55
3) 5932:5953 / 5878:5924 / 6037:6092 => -0.07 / 4.16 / 4.59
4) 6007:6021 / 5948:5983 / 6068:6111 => -0.04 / 4.5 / 4.48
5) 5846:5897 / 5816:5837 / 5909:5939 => 0.10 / 4.91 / 4.45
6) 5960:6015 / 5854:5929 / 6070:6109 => -0.04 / 4.32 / 4.42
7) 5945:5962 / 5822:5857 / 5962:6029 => 0.03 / 4.83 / 4.56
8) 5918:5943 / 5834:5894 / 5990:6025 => 0.02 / 4.46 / 4.6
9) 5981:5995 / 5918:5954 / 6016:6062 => 0.06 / 4.51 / 4.68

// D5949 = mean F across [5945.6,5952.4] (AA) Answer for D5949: 4.45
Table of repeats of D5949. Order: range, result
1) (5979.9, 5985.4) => 4.36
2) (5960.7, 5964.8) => 4.46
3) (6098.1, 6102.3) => 4.66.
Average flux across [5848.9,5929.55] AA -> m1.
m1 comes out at 4.33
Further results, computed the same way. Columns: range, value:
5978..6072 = 4.63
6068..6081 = 4.66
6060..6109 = 4.45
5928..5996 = 4.48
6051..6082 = 4.71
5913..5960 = 4.51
